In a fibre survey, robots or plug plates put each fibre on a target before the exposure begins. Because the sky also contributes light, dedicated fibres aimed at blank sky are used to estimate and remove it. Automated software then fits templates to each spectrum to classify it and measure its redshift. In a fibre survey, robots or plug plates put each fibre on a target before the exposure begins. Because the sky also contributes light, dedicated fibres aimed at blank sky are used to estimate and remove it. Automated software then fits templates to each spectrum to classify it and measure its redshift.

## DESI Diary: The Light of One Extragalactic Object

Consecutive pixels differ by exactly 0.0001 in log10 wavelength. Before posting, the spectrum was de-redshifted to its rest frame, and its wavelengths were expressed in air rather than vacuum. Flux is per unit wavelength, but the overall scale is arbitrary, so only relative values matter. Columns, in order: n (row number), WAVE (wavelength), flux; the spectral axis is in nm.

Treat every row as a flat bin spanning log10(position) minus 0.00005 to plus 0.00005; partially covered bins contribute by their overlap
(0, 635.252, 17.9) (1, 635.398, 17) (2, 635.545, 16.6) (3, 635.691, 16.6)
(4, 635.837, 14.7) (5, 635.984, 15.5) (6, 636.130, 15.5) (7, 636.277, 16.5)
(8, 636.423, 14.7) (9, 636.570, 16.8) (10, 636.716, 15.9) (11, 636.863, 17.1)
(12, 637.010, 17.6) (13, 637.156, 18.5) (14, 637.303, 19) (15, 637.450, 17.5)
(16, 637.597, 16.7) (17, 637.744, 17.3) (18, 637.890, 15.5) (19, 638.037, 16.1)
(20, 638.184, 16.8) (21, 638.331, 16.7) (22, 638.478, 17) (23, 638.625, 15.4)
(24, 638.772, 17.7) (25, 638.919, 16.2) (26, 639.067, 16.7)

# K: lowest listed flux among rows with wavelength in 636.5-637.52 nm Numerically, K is 15.9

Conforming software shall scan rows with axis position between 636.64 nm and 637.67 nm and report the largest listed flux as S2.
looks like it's 19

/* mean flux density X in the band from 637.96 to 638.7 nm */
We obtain 16.4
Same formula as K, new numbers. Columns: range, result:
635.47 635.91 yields 14.7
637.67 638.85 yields 15.4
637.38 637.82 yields 16.7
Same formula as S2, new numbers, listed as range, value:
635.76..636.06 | 15.5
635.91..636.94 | 17.1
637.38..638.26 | 17.5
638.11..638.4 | 16.8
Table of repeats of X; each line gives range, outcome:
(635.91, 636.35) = 15.8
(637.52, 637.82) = 17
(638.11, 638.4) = 16.7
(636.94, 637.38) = 18.4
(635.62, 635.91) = 15.7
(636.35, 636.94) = 16.1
